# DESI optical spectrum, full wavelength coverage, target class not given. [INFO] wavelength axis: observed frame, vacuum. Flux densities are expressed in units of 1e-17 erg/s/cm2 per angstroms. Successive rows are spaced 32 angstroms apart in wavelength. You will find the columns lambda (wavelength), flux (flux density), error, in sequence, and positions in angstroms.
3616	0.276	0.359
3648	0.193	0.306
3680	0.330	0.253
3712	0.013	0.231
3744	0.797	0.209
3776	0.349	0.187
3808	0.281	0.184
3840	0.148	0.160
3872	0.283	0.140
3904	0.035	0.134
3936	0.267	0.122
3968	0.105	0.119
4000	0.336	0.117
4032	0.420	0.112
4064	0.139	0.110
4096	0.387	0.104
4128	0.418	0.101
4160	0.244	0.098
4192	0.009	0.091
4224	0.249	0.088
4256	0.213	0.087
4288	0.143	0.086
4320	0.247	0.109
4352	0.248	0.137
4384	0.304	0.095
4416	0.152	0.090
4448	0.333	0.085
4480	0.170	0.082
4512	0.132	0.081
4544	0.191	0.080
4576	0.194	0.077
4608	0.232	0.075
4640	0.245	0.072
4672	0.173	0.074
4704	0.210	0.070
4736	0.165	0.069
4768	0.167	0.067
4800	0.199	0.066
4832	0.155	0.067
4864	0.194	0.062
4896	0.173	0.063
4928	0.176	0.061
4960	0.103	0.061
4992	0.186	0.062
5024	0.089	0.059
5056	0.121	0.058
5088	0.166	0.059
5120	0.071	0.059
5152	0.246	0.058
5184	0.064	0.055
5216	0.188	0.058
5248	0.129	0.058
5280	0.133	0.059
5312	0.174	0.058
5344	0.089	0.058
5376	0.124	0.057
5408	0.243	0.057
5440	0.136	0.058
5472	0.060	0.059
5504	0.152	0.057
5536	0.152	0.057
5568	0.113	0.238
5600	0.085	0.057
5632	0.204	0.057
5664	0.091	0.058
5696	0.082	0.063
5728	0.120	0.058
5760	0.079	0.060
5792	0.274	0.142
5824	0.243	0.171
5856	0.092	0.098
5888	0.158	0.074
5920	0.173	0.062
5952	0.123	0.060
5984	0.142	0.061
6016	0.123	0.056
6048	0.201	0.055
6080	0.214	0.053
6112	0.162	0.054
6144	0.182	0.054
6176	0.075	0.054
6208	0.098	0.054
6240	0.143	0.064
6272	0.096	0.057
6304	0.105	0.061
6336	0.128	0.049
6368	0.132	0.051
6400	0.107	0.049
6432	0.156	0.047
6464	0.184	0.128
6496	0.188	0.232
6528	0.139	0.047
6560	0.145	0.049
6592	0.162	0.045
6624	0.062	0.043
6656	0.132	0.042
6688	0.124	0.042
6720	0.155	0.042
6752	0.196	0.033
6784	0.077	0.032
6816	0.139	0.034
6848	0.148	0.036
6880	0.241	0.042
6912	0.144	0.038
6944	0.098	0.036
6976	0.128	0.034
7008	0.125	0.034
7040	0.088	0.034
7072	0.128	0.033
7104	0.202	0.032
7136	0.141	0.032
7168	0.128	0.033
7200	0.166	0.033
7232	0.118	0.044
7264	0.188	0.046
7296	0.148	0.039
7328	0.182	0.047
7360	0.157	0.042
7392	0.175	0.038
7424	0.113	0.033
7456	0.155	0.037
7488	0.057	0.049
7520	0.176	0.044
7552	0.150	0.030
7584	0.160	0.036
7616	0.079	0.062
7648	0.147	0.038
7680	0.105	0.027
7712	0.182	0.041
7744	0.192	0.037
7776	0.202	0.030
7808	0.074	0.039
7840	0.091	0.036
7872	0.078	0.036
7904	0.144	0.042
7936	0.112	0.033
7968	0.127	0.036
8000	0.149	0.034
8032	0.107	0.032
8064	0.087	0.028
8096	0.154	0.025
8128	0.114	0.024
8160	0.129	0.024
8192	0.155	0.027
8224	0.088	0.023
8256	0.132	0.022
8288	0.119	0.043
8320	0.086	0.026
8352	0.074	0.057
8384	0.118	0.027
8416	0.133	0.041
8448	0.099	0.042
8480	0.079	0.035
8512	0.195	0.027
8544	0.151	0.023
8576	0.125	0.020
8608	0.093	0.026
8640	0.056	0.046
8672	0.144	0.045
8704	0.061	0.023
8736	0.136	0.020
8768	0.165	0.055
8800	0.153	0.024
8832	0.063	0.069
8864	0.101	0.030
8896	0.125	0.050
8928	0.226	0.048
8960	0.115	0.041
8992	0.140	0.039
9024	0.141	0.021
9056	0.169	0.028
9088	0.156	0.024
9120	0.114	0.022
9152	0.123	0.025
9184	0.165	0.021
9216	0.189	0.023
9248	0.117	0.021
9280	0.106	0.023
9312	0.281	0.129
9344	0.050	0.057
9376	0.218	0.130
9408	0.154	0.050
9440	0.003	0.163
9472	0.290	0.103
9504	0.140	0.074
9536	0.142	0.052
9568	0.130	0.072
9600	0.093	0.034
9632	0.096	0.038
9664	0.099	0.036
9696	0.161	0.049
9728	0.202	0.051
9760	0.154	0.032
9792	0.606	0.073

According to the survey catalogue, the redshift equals 1.63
